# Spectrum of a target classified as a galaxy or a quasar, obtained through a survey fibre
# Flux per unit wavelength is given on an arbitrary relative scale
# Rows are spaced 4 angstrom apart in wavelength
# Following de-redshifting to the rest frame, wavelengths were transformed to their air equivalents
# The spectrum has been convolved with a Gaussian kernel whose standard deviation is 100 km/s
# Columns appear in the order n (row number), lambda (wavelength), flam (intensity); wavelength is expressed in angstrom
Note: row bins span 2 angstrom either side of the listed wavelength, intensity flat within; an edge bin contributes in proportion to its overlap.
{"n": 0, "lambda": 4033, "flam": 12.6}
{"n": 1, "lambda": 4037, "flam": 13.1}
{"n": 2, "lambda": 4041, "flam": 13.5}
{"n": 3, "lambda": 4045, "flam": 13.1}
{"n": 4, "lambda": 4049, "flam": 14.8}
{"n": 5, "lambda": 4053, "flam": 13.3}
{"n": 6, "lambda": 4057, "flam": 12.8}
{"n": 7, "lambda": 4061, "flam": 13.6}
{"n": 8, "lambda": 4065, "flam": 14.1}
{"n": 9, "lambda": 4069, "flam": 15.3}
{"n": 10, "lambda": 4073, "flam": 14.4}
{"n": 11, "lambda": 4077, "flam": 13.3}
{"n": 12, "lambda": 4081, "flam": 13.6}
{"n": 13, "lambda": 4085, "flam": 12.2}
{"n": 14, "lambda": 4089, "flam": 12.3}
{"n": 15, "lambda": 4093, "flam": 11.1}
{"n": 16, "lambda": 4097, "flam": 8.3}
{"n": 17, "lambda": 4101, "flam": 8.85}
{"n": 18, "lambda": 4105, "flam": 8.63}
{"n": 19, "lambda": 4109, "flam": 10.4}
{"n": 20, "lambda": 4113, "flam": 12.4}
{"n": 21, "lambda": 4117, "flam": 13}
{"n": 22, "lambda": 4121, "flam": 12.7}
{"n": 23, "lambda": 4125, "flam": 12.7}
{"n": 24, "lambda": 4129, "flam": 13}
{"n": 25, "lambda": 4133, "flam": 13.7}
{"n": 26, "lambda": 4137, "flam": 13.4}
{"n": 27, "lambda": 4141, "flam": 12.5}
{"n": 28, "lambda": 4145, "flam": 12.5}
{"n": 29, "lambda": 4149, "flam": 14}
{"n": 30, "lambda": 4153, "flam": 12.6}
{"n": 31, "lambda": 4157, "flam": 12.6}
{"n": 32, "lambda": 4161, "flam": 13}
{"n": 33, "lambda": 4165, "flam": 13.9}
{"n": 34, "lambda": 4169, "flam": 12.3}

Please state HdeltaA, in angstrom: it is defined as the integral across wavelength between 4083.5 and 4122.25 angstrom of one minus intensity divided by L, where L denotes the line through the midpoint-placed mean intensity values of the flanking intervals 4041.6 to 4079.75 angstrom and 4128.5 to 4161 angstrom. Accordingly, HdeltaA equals 7.2 angstrom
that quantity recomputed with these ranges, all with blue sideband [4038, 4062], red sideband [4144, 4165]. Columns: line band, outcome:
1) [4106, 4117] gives 1.5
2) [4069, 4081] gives -0.6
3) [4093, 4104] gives 3.5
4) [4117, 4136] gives 0.2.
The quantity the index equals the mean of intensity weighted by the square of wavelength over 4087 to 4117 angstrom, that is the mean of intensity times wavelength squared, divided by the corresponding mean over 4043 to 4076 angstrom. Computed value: 0.77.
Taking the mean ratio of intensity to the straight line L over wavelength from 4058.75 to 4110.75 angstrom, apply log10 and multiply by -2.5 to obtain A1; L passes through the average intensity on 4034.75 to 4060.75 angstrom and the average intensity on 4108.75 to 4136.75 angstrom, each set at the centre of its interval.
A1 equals 0.09 mag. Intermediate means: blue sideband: 13.4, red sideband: 12.7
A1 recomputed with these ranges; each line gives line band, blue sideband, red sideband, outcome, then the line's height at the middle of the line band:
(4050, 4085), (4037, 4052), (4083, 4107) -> -0.141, 12.1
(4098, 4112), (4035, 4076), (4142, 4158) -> 0.374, 13.3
